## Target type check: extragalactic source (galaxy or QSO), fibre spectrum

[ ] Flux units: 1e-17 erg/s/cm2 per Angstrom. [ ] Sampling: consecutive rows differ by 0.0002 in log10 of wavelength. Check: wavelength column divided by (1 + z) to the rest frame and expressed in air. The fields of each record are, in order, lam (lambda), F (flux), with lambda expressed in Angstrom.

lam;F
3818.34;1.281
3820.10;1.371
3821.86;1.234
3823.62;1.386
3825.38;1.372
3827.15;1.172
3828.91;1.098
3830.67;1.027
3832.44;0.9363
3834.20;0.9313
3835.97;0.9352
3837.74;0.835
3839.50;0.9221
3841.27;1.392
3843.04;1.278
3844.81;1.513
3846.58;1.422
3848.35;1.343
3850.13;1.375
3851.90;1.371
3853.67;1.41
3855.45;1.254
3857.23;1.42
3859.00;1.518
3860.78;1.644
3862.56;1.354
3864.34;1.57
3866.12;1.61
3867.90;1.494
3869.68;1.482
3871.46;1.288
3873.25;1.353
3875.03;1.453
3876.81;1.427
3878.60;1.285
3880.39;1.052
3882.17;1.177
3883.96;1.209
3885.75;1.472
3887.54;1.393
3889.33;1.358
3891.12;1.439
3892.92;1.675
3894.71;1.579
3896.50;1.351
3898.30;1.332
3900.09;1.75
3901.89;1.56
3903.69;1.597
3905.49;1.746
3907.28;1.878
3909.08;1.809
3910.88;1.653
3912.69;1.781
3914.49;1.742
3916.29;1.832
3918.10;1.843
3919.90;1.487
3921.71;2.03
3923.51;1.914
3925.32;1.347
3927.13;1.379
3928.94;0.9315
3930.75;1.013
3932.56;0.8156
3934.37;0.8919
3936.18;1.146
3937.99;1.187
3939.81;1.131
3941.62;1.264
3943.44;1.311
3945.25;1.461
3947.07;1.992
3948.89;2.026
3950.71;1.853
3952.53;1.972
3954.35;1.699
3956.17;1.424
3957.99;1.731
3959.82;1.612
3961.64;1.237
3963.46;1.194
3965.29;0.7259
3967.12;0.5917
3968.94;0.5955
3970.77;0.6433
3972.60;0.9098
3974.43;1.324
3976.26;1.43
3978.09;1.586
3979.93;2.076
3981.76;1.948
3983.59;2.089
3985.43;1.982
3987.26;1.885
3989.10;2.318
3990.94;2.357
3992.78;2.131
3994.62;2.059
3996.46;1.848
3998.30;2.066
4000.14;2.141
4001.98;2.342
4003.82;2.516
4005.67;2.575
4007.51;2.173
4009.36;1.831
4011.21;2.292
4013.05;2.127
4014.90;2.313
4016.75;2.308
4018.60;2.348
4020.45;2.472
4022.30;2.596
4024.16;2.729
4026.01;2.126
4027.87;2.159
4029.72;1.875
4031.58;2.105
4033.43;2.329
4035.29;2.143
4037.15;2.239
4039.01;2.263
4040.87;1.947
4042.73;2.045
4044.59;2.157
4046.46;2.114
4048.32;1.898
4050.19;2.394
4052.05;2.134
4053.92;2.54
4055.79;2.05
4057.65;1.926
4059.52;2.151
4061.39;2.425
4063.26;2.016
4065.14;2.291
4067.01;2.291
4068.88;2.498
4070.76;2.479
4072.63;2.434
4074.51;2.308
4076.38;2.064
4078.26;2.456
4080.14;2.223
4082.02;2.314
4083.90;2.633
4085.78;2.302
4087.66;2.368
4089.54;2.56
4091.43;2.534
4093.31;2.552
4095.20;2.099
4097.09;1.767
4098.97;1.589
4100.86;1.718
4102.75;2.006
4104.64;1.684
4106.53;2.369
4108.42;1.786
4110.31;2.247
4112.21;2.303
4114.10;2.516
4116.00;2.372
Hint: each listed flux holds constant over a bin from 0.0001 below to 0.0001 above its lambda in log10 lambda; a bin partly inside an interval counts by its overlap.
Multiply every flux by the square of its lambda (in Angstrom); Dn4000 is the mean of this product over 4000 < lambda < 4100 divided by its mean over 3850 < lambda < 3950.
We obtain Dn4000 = 1.66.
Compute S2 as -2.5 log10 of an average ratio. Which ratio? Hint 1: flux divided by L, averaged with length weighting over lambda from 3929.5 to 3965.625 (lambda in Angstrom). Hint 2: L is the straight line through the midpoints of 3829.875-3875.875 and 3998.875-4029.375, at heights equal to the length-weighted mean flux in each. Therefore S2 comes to 0.34 mag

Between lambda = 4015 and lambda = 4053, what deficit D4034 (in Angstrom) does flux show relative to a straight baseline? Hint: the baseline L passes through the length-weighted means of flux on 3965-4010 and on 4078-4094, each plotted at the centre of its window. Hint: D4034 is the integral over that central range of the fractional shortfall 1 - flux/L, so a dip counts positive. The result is -2.5 Angstrom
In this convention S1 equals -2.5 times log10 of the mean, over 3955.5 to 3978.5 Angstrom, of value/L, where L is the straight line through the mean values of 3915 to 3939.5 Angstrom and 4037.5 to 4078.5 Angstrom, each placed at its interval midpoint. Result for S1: 0.38 mag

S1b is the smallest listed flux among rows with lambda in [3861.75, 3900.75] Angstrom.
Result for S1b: 1.052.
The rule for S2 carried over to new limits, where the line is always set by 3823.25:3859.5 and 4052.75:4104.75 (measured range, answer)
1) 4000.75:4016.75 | -0.17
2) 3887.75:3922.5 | -0.10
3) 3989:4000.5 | -0.13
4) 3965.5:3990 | 0.23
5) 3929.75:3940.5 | 0.50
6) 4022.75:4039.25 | -0.10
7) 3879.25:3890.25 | 0.11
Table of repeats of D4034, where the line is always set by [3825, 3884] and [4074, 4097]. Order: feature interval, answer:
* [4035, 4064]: 0.4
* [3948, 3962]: 0.3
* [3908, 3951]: 3.7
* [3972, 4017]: -2.1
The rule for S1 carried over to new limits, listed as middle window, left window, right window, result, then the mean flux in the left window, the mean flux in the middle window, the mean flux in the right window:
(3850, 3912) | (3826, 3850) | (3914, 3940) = -0.17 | 1.15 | 1.47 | 1.38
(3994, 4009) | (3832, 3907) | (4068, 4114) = -0.17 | 1.38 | 2.2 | 2.23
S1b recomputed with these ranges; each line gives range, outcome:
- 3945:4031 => 0.5917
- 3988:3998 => 1.848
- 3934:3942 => 0.8919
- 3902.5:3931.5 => 0.9315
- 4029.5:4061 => 1.875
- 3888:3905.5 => 1.332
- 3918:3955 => 0.8156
